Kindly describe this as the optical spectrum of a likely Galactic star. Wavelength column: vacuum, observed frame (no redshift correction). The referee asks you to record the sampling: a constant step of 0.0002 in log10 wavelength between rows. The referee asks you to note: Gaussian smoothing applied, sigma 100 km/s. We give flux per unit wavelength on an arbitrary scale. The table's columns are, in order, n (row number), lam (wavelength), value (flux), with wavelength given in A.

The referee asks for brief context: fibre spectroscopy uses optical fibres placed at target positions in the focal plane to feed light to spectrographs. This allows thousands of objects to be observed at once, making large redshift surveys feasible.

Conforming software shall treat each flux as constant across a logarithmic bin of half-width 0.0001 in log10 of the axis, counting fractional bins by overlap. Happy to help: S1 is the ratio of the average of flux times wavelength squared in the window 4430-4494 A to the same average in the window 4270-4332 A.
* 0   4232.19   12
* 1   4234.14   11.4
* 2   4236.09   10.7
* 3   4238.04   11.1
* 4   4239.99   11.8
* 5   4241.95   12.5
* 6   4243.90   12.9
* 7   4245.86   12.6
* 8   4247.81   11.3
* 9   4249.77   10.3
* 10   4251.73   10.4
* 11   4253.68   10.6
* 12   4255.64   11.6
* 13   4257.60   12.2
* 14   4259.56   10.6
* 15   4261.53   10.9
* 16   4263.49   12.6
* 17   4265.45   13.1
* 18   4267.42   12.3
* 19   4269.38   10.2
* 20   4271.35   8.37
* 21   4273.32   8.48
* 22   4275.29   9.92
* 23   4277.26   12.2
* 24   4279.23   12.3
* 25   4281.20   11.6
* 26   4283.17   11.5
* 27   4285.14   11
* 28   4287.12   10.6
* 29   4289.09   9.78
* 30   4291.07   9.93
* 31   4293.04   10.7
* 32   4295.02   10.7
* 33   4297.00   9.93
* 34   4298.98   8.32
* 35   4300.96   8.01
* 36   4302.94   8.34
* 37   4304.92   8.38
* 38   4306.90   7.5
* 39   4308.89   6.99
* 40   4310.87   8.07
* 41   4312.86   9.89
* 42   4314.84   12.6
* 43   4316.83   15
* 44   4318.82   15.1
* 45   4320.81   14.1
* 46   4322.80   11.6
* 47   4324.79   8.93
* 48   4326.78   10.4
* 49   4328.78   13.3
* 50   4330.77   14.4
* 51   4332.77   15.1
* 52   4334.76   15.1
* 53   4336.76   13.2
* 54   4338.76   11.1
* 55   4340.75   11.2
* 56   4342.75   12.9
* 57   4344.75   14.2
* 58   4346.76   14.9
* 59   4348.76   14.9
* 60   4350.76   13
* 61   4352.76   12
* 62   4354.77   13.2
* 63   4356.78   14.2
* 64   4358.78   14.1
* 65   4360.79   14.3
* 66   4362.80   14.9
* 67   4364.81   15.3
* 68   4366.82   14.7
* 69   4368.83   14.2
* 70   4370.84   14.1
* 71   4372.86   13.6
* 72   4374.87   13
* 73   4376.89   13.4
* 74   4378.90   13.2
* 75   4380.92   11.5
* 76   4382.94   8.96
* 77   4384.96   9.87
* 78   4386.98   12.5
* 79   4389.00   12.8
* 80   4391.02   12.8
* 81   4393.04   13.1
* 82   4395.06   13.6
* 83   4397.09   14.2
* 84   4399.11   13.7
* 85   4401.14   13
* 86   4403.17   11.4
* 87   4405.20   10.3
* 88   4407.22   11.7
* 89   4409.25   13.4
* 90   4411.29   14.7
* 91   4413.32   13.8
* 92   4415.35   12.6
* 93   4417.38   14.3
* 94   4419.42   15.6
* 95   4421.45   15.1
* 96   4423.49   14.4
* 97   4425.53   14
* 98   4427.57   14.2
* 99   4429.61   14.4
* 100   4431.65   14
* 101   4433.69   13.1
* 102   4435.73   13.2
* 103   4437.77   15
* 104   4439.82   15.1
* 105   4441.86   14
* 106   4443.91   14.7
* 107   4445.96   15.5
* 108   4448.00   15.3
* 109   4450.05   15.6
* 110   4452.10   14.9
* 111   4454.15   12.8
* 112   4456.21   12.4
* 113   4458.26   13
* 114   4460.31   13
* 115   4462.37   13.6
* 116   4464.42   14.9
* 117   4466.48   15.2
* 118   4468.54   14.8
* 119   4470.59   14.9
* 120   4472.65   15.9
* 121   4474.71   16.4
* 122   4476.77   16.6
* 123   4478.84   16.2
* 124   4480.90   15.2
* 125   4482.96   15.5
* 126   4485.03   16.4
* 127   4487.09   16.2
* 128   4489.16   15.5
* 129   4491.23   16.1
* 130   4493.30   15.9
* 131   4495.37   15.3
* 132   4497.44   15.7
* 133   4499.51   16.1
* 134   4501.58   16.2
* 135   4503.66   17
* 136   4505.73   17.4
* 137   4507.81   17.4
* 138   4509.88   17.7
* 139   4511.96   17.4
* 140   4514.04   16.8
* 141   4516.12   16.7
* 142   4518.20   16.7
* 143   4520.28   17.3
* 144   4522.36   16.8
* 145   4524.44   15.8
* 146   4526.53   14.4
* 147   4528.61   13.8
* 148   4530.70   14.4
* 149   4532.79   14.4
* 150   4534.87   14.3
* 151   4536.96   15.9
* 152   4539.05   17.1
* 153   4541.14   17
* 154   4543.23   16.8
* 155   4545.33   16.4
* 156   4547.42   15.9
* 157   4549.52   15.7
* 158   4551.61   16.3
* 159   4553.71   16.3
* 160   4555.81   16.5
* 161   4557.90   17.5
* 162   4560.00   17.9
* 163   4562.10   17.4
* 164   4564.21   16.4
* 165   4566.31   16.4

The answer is 1.51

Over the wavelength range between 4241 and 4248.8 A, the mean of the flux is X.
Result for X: 12.3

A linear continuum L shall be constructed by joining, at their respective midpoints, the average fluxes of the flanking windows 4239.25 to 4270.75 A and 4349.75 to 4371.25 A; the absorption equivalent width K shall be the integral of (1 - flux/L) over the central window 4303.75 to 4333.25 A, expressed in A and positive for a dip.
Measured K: 3.9 A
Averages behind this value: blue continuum 11.6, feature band 11.3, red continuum 14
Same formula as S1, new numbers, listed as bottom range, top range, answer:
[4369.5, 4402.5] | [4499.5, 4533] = 1.36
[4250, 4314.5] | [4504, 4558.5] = 1.78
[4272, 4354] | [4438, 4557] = 1.49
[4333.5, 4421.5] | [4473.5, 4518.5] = 1.30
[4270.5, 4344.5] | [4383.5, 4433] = 1.26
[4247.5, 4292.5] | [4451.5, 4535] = 1.58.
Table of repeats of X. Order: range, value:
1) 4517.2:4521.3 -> 17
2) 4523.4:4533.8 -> 14.6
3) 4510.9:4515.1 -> 17.1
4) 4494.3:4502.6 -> 15.8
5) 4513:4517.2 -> 16.7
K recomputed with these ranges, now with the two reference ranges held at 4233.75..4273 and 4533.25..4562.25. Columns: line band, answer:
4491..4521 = -1.80 A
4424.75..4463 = 1.38 A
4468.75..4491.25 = -0.87 A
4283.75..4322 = 6.00 A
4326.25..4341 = -0.50 A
